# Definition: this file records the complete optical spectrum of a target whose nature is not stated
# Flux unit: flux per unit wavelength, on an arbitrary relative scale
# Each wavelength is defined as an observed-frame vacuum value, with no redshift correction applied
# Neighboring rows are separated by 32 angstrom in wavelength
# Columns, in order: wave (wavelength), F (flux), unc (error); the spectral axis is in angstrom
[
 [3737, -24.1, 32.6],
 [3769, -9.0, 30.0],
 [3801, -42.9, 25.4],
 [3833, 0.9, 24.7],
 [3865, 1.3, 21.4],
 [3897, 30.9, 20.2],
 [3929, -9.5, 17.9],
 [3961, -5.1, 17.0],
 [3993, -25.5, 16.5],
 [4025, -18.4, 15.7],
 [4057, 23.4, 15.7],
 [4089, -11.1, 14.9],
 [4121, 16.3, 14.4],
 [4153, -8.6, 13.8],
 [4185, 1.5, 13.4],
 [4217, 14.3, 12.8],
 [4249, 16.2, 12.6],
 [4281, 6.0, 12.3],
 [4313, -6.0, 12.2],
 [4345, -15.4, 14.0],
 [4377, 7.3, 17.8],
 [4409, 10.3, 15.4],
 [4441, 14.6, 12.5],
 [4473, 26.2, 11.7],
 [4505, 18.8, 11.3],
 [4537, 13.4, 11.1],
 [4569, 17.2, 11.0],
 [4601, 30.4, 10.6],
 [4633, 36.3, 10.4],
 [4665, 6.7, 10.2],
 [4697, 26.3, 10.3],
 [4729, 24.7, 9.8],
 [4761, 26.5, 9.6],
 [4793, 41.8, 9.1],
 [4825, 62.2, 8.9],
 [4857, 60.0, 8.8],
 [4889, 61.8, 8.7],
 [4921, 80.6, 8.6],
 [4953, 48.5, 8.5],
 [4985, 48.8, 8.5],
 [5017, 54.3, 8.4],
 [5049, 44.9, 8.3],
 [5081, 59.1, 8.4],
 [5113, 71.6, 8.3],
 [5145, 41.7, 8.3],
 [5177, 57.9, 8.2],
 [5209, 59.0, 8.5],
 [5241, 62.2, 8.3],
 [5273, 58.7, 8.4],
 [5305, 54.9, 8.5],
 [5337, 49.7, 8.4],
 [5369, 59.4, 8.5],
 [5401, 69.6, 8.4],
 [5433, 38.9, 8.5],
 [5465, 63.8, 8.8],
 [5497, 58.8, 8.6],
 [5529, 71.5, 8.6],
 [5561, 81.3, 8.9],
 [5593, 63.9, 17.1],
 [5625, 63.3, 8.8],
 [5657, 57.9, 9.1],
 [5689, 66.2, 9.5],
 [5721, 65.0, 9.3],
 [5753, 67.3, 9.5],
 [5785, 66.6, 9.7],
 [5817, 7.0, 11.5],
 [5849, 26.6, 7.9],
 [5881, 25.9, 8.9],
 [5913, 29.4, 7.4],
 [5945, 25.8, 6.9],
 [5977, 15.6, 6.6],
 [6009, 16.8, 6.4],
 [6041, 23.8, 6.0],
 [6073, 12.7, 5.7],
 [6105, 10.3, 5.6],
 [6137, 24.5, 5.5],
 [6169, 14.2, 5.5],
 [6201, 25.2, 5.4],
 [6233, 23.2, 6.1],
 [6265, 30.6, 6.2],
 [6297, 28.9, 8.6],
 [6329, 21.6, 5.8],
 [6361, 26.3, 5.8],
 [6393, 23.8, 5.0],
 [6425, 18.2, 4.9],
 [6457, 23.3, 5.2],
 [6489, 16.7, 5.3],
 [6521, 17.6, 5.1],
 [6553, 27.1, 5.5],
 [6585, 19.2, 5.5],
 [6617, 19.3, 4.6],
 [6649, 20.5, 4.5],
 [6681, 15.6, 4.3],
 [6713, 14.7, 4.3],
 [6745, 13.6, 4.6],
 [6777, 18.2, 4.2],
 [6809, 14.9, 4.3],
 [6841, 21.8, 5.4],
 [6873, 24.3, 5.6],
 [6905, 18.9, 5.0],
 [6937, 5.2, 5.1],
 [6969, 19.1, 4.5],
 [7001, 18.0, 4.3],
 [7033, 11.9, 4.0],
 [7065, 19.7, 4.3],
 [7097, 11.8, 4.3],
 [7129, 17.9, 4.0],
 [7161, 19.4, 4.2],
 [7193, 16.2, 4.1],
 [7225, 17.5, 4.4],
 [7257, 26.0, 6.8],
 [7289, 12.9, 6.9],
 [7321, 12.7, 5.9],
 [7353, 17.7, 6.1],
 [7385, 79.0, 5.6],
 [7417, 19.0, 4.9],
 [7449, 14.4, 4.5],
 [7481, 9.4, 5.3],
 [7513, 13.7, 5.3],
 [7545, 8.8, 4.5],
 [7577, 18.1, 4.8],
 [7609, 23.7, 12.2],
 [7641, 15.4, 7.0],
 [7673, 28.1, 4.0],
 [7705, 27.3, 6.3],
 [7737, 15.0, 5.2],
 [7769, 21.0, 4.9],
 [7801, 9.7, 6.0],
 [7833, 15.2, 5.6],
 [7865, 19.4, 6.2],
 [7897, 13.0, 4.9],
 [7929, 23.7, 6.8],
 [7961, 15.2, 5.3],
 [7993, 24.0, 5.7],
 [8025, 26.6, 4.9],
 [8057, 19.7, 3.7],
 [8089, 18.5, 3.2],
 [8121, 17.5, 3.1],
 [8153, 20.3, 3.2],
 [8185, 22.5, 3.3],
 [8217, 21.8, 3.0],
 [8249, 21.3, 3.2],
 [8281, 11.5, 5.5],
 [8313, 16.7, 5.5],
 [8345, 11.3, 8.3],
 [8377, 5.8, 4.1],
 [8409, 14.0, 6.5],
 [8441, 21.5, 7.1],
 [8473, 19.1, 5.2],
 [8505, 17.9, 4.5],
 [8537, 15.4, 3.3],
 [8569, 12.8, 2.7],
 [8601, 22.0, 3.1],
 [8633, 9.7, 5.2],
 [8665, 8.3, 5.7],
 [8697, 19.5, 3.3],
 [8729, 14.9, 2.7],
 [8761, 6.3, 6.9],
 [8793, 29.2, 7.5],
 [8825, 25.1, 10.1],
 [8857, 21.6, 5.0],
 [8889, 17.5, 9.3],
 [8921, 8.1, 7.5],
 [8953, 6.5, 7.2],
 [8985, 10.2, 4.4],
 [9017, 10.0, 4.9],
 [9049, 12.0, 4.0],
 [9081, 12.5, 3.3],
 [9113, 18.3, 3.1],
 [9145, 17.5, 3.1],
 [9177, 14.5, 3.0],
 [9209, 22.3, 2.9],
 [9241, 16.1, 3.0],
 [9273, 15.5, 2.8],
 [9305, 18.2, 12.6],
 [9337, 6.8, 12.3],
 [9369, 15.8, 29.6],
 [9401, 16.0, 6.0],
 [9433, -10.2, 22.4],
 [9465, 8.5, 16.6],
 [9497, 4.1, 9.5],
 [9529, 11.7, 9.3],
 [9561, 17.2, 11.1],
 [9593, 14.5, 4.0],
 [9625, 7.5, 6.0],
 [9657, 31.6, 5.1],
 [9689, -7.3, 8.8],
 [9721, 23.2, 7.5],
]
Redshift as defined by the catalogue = 0.984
